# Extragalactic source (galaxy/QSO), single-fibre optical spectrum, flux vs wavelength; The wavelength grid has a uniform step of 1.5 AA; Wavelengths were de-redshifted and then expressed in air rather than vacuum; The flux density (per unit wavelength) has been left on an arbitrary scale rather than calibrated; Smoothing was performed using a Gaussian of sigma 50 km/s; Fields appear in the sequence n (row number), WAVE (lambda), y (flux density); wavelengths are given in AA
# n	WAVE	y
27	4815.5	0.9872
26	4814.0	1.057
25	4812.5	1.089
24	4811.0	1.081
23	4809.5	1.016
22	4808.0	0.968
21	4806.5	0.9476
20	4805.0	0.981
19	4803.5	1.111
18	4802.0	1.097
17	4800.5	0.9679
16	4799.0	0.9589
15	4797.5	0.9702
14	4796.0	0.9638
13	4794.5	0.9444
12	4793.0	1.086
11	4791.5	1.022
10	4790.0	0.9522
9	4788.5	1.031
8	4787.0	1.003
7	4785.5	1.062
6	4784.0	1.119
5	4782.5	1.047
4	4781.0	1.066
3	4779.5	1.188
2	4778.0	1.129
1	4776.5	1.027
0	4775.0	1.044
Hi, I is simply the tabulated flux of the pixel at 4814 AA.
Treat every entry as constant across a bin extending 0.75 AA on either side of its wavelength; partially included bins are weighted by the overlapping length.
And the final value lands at 1.057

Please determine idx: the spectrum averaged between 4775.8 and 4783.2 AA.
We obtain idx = 1.09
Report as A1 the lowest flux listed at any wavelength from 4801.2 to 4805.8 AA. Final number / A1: 0.981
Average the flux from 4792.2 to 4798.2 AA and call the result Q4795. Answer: 0.992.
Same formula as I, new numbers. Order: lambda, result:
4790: 0.9522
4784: 1.119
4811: 1.081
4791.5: 1.022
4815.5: 0.9872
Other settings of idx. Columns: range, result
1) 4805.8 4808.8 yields 0.959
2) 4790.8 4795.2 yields 1.02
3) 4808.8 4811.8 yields 1.05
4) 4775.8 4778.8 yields 1.08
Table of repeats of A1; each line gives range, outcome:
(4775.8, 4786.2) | 1.027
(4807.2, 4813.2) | 0.968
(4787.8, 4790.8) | 0.9522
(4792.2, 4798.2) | 0.9444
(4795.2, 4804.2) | 0.9589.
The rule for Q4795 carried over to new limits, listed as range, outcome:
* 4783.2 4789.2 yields 1.05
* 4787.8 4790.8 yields 0.991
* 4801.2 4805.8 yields 1.06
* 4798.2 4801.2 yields 0.963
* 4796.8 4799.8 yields 0.965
